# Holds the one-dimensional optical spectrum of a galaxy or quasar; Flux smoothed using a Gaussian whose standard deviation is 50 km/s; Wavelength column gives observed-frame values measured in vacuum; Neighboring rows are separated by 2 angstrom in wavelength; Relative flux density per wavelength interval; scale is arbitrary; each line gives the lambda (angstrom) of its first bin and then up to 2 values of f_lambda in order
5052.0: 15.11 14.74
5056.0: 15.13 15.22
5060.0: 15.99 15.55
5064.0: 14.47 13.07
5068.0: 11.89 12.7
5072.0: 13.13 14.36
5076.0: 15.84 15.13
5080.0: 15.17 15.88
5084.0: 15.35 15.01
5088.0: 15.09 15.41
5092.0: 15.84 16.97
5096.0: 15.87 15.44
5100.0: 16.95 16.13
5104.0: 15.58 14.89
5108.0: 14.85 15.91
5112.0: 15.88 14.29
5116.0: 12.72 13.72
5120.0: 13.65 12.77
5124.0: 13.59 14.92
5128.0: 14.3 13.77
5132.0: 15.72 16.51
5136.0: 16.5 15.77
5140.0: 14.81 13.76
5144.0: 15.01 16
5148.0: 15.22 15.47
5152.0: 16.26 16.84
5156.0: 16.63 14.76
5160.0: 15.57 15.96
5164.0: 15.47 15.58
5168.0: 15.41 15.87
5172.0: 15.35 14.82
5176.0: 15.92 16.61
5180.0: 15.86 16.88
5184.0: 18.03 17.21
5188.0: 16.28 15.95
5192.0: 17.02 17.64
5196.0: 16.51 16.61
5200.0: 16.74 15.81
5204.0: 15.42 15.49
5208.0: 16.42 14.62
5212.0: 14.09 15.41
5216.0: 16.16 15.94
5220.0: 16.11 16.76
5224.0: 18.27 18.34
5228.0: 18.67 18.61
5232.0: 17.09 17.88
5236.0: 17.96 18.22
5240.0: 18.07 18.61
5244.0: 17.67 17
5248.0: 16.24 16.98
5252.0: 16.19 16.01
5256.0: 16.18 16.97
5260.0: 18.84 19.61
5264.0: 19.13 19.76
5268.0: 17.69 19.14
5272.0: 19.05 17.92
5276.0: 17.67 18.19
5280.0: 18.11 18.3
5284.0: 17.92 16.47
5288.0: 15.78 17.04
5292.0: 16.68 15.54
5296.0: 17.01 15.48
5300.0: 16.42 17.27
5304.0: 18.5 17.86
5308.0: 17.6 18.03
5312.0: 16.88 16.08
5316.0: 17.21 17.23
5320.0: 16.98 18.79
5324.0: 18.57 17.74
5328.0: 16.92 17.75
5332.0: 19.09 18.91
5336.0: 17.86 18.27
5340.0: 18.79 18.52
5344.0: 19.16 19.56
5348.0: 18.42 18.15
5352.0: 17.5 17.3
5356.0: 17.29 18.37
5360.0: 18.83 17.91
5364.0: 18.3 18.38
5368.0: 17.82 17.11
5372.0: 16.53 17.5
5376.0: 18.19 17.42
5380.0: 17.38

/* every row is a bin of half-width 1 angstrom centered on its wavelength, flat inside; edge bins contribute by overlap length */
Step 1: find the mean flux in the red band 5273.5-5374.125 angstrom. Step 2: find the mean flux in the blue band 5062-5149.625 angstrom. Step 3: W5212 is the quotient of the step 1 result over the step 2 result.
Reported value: 1.2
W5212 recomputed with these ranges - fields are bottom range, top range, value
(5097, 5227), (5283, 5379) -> 1.13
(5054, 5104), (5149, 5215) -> 1.06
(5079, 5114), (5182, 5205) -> 1.07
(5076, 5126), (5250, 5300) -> 1.16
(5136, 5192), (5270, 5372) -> 1.12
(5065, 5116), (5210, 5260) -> 1.13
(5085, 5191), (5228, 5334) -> 1.14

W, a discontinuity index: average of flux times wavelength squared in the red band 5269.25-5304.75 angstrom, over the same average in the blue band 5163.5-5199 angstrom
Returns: 1.1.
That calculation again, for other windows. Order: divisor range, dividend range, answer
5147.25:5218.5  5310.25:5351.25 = 1.19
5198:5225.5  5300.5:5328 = 1.14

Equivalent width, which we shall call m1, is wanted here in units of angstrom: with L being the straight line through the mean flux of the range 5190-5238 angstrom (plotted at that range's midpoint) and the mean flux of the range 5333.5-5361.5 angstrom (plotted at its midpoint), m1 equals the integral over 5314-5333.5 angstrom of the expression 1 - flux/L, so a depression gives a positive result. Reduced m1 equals 0.3 angstrom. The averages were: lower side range 16.7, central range 17.7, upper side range 18.3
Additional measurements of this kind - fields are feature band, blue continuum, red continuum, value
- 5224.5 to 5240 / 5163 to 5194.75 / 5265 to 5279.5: -0.53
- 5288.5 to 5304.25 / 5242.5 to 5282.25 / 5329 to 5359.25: 1.23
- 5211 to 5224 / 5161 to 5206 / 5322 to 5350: 0.60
